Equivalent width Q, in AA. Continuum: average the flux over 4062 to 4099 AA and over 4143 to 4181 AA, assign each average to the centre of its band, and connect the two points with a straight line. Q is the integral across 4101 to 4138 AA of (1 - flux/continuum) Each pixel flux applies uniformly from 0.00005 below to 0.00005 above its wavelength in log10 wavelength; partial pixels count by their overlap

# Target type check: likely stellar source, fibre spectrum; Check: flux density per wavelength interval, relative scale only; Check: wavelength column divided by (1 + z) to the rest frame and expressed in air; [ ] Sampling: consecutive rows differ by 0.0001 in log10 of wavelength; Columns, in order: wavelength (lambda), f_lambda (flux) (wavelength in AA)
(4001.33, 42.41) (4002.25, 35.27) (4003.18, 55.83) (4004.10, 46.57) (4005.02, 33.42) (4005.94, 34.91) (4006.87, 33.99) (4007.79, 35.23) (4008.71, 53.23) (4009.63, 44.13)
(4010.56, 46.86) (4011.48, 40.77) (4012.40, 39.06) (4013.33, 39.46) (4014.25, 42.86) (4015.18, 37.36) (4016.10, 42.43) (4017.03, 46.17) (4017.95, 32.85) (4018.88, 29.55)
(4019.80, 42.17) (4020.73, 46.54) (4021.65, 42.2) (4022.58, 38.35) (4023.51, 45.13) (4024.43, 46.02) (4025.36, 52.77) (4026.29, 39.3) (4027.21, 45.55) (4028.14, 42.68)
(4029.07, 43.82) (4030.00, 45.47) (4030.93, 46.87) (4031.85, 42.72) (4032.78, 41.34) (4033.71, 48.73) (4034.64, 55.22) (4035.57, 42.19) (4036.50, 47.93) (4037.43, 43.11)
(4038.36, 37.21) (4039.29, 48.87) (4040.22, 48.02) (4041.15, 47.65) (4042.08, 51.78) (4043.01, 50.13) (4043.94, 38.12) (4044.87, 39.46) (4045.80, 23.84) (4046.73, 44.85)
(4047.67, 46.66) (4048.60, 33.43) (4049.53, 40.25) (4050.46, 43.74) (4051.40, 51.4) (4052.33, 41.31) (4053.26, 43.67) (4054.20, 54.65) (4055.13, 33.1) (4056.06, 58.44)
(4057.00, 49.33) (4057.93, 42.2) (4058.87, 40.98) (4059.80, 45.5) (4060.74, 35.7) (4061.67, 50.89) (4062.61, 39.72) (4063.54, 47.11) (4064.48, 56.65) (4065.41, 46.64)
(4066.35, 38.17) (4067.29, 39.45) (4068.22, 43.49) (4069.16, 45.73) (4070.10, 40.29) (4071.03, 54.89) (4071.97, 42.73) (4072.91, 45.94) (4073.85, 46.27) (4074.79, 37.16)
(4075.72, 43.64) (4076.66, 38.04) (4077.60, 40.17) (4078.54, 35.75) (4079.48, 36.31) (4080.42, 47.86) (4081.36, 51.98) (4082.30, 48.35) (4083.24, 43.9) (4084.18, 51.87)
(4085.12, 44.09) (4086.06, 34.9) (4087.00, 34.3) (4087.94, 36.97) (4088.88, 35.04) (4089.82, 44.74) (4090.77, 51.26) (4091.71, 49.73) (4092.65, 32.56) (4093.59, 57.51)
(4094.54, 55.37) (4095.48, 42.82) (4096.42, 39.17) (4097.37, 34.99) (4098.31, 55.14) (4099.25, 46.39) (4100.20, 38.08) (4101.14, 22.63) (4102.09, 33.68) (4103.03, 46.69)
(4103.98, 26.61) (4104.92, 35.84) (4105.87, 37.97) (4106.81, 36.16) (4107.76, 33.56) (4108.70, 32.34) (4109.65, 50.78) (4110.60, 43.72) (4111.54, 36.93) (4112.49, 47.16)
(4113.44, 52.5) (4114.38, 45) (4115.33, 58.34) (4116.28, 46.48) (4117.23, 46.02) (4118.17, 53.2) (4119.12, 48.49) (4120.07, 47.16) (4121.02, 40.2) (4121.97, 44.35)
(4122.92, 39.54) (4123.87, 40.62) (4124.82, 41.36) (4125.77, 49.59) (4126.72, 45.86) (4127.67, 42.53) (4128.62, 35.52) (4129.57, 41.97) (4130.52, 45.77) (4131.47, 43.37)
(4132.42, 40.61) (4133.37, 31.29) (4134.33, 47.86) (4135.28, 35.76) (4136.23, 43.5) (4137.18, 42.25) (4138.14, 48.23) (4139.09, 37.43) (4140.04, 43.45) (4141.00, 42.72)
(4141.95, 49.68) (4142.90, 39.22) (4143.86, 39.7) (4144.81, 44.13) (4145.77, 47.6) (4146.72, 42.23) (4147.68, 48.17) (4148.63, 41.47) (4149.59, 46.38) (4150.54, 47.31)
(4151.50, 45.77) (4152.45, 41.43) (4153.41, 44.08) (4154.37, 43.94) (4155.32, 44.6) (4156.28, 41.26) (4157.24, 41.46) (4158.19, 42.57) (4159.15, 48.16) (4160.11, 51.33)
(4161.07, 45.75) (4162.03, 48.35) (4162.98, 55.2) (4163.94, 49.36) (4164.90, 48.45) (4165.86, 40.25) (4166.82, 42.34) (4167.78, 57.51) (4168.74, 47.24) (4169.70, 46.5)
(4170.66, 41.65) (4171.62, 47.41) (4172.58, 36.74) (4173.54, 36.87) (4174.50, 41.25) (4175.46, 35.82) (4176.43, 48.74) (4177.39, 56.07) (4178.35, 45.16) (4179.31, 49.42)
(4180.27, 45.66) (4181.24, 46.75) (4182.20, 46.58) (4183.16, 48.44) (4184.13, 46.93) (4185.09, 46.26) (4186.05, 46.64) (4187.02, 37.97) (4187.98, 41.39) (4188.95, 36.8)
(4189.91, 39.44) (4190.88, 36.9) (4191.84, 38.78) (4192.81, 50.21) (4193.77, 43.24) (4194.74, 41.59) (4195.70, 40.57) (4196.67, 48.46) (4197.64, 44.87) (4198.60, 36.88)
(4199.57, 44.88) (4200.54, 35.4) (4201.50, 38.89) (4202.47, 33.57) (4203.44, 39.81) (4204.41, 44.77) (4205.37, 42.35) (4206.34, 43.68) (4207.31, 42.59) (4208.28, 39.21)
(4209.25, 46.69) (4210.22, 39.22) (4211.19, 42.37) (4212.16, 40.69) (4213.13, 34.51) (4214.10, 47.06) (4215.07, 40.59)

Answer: 2.0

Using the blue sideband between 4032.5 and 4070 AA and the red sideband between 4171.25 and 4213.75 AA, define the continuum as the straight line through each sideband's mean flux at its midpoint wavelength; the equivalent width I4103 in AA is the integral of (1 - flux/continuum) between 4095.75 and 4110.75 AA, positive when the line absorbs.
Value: 1.85 AA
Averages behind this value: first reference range 44.4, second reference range 42.5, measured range 38.3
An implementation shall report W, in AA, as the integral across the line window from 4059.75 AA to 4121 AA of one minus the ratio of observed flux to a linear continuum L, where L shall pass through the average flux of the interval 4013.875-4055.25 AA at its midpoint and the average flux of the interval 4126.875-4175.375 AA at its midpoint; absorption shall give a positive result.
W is 0.6 AA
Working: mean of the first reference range 43.4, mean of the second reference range 43.9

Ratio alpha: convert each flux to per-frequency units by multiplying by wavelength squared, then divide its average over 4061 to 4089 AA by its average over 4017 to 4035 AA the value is 1.0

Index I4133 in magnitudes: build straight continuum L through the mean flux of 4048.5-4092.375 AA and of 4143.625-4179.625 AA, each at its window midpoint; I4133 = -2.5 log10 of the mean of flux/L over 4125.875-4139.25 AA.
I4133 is 0.07 mag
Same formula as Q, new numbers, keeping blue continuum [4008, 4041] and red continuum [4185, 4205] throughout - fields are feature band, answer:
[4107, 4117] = -0.50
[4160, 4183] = -2.58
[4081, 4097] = -0.59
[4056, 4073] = -0.83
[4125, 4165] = -2.11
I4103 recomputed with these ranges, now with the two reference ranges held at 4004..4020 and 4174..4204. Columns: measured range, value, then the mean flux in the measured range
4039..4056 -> -1.3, 43.7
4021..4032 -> -1.1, 44.3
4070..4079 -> -0.4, 42.6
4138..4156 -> -0.7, 44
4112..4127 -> -1.7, 46.6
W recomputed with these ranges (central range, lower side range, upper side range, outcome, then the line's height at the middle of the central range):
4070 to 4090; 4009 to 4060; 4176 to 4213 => 0.41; 43.4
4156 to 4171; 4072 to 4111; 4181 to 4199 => -1.47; 42.6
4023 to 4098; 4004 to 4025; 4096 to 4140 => -4.97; 41.3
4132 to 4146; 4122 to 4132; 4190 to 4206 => 0.10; 42.5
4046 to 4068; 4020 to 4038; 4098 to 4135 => -0.09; 44.1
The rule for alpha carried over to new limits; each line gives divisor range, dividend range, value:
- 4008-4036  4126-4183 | 1.09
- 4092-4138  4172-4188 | 1.08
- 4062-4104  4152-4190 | 1.10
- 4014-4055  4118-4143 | 1.04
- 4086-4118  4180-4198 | 1.08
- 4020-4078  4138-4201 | 1.06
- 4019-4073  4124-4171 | 1.05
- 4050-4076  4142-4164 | 1.05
